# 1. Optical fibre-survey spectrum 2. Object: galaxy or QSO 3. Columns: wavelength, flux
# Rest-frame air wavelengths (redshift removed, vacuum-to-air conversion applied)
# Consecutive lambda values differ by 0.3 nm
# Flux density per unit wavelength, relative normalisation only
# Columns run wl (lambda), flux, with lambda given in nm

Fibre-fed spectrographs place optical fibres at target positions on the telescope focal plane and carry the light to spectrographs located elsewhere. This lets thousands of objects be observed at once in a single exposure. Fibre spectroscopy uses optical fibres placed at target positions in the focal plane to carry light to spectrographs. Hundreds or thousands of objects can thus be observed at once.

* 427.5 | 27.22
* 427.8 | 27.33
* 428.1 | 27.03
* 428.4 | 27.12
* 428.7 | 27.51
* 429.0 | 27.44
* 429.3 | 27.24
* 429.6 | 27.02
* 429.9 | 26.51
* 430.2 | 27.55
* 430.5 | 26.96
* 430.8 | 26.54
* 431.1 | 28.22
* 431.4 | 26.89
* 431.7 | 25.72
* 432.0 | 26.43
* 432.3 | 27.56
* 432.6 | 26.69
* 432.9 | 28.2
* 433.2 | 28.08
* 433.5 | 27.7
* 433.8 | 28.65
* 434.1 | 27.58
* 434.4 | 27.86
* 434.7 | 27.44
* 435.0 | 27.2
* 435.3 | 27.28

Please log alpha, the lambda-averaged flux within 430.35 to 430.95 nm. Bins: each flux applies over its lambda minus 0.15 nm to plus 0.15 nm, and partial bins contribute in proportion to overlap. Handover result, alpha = 26.8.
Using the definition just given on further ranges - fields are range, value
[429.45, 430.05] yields 26.8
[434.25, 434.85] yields 27.6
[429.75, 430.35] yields 27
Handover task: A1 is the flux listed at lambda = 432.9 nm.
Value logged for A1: 28.2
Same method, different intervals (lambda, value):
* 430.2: 27.55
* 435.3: 27.28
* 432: 26.43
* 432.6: 26.69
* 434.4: 27.86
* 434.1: 27.58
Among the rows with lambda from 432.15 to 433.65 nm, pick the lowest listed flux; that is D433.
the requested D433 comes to 26.69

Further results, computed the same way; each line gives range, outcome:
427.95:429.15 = 27.03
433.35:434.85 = 27.44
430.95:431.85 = 25.72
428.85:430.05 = 26.51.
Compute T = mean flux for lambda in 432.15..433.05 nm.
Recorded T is 27.5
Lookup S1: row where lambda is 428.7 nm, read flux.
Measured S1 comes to 27.51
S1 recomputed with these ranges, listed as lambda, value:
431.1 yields 28.22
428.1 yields 27.03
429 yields 27.44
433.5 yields 27.7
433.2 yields 28.08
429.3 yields 27.24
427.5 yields 27.22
